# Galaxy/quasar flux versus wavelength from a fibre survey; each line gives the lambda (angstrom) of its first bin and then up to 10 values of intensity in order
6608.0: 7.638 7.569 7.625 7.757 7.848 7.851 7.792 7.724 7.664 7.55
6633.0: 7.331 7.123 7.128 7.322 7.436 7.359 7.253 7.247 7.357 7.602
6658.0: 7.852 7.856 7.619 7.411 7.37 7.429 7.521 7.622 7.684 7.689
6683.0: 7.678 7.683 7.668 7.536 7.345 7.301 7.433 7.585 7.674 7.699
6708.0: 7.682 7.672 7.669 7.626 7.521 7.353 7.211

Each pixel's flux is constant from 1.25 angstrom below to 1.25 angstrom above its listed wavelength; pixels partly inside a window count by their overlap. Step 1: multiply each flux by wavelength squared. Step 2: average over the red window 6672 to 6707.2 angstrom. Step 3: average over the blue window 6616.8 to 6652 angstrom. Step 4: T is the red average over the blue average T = 1.03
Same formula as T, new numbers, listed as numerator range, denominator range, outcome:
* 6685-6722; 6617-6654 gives 1.03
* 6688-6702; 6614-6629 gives 0.98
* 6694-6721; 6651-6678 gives 1.01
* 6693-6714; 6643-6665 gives 1.02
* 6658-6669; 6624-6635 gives 1.02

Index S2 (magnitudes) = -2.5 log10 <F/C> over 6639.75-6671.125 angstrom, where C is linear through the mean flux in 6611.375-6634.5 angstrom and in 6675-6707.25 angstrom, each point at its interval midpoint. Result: 0.02 mag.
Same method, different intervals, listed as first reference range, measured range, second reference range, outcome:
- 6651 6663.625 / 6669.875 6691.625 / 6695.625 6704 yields -0.01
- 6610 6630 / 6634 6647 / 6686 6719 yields 0.06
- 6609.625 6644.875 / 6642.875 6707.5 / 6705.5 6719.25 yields 0.01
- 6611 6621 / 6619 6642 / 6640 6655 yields 0.01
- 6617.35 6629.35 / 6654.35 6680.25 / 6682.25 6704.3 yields 0.00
